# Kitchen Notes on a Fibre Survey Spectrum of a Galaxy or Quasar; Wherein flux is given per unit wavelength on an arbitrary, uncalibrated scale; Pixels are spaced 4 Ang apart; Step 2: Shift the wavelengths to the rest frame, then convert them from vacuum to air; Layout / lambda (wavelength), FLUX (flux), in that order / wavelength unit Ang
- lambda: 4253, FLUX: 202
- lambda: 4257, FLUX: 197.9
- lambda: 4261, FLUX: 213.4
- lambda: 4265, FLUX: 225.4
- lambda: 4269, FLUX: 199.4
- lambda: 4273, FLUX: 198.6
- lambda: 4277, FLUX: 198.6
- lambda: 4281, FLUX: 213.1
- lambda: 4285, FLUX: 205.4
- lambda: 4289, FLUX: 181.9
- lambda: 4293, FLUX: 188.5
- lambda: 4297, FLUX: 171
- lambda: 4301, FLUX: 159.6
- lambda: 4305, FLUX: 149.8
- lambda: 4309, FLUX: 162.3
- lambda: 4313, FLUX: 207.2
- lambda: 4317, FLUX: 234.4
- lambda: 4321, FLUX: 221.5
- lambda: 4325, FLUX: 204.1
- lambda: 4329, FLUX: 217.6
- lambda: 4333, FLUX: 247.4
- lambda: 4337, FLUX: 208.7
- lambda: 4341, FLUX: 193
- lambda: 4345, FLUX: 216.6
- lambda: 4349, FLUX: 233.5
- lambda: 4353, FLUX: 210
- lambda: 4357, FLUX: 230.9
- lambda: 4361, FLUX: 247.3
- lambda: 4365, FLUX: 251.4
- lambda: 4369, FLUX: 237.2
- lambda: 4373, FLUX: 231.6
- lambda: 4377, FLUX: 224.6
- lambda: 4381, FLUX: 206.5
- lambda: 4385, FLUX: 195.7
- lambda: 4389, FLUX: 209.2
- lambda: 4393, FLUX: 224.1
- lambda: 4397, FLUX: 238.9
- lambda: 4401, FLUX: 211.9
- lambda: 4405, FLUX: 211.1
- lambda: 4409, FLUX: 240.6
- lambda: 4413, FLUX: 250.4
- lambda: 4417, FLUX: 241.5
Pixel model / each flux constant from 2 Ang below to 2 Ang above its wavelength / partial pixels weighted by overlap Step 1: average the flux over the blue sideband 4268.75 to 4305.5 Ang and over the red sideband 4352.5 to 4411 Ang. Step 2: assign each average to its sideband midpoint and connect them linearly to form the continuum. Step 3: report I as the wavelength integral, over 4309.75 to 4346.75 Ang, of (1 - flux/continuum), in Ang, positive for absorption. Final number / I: -2.0 Ang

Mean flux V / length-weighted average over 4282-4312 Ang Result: 176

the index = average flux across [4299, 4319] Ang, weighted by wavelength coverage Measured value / 183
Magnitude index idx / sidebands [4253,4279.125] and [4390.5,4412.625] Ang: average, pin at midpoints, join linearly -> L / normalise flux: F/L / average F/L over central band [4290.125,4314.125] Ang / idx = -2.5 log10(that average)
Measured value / 0.22 mag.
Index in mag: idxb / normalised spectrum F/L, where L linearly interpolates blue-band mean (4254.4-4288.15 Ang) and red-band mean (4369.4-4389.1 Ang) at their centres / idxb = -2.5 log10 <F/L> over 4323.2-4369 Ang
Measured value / -0.06 mag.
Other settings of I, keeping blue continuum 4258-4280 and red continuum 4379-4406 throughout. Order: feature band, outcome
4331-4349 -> -0.62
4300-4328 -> 2.17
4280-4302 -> 2.28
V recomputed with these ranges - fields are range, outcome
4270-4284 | 203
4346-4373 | 234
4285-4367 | 207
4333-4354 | 216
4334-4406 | 222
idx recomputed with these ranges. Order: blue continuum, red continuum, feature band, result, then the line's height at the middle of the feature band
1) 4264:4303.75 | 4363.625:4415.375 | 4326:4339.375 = -0.07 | 208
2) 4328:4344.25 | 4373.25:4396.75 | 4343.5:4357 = -0.03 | 216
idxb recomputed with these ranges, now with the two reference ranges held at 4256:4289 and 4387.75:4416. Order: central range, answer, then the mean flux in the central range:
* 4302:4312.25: 0.284 mag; 163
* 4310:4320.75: -0.014 mag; 215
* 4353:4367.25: -0.085 mag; 238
